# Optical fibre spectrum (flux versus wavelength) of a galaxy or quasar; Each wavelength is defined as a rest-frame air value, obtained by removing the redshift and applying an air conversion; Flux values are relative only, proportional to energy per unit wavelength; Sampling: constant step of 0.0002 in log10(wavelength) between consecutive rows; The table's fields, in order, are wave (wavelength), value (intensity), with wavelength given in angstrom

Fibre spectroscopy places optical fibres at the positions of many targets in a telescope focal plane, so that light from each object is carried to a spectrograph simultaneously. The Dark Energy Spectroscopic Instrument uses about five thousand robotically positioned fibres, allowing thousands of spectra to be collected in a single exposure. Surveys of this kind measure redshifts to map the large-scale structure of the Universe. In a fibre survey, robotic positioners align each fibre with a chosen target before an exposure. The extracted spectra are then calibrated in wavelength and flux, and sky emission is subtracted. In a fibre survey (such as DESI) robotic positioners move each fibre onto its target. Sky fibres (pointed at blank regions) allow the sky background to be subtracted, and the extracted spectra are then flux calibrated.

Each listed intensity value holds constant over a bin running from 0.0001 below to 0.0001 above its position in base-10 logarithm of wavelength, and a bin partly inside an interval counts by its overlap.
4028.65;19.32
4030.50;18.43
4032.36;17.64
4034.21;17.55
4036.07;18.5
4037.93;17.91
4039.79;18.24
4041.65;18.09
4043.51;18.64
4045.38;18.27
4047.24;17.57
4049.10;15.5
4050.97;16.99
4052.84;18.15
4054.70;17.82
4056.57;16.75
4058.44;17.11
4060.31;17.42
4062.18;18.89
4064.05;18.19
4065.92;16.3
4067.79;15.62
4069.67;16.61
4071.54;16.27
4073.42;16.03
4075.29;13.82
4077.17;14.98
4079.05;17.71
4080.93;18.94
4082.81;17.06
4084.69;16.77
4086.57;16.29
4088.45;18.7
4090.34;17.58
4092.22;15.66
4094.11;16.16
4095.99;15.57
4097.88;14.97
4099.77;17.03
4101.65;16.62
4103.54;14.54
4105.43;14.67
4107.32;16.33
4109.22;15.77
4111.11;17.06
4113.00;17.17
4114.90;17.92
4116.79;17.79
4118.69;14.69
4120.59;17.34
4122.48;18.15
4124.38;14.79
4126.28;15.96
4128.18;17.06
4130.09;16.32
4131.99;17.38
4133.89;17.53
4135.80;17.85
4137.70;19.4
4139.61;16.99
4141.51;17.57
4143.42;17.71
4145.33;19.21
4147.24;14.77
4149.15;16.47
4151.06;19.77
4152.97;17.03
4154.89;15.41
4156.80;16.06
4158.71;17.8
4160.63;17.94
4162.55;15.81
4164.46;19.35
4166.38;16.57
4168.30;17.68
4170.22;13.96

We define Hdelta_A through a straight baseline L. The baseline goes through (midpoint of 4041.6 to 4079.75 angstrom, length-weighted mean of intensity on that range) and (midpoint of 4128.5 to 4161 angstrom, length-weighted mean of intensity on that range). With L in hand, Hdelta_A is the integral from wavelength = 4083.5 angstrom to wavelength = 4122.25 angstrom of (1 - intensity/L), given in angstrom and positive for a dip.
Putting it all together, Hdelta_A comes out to 1.5 angstrom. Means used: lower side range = 17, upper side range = 17.3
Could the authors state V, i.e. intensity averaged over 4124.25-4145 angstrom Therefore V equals 17.3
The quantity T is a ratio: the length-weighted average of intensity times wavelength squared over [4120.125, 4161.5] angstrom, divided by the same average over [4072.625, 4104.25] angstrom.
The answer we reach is 1.08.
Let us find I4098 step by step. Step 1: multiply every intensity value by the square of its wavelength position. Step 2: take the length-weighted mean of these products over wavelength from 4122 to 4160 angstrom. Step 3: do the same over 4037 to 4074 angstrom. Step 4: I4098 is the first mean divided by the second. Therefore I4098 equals 1.03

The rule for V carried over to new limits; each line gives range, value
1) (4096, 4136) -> 16.5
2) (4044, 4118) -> 16.7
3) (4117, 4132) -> 16.5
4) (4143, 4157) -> 17.1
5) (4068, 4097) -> 16.5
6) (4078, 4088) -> 17.4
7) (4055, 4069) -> 17.2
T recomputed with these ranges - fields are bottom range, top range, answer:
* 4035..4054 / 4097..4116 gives 0.94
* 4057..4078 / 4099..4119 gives 1.01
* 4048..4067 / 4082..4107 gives 0.96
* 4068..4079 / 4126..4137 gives 1.12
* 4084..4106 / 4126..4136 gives 1.07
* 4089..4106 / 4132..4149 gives 1.12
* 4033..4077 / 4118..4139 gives 1.02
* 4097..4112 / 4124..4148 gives 1.10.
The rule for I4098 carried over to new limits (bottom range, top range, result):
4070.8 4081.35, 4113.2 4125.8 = 1.06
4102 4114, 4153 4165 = 1.09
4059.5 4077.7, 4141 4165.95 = 1.10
